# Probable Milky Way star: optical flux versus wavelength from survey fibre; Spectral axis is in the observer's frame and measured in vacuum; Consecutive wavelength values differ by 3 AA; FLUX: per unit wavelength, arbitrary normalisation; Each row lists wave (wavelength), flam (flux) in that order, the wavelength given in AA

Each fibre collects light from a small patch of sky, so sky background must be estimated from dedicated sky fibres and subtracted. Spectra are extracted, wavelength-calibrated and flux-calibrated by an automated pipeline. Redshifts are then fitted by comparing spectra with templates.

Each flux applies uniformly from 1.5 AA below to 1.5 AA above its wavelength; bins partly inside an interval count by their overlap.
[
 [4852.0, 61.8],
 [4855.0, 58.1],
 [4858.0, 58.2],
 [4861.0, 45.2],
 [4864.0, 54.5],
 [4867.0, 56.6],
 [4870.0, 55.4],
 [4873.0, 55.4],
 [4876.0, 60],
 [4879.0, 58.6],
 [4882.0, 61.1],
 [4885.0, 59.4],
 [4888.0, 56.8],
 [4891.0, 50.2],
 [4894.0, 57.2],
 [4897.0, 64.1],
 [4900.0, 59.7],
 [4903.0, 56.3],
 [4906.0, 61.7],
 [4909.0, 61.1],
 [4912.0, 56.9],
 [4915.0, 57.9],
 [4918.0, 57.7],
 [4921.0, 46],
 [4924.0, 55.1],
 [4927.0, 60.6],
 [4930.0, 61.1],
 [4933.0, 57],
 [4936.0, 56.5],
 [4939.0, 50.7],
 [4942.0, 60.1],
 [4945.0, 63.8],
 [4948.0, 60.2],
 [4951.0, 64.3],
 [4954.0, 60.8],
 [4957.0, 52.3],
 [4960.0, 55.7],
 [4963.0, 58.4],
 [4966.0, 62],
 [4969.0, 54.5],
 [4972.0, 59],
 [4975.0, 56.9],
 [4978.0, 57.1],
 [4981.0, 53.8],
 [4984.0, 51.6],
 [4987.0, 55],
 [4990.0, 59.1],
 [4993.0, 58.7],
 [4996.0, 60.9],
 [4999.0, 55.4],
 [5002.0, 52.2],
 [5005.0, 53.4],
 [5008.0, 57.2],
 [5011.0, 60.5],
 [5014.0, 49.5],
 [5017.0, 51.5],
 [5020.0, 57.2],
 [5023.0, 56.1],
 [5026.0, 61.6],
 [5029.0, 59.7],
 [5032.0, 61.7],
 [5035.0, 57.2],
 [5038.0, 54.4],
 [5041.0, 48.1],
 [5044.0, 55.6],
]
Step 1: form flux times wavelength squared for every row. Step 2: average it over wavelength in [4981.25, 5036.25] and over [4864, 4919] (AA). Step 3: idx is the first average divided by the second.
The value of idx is 1.0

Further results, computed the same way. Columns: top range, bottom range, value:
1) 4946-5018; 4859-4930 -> 1.03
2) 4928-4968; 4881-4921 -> 1.03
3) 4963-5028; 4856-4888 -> 1.05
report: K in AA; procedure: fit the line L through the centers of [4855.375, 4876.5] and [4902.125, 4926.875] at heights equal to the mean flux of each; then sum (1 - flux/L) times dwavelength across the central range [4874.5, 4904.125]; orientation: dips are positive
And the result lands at -1.3 AA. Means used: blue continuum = 55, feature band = 58.4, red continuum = 56.8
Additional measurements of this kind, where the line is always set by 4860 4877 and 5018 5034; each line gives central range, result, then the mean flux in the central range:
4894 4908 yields -1.2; 60.1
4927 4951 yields -1.0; 59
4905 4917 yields -0.7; 59.2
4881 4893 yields -0.3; 56.7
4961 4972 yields -0.2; 58.3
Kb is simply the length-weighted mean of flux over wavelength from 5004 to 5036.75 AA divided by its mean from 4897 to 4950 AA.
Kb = 0.98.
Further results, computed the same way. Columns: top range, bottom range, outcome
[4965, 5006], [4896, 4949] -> 0.97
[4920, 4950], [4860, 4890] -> 1.02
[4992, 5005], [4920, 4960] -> 0.98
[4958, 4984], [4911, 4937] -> 1.00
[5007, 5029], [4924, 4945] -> 0.97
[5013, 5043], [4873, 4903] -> 0.96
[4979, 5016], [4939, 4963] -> 0.94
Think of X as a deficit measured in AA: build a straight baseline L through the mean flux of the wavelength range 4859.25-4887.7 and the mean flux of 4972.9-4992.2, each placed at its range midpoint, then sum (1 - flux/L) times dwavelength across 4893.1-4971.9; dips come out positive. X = -3.0 AA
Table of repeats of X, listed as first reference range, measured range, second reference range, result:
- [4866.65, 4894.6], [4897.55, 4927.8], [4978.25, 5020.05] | -0.4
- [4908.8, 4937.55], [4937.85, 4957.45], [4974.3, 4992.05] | -1.1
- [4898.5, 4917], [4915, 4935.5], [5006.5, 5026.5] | 0.7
